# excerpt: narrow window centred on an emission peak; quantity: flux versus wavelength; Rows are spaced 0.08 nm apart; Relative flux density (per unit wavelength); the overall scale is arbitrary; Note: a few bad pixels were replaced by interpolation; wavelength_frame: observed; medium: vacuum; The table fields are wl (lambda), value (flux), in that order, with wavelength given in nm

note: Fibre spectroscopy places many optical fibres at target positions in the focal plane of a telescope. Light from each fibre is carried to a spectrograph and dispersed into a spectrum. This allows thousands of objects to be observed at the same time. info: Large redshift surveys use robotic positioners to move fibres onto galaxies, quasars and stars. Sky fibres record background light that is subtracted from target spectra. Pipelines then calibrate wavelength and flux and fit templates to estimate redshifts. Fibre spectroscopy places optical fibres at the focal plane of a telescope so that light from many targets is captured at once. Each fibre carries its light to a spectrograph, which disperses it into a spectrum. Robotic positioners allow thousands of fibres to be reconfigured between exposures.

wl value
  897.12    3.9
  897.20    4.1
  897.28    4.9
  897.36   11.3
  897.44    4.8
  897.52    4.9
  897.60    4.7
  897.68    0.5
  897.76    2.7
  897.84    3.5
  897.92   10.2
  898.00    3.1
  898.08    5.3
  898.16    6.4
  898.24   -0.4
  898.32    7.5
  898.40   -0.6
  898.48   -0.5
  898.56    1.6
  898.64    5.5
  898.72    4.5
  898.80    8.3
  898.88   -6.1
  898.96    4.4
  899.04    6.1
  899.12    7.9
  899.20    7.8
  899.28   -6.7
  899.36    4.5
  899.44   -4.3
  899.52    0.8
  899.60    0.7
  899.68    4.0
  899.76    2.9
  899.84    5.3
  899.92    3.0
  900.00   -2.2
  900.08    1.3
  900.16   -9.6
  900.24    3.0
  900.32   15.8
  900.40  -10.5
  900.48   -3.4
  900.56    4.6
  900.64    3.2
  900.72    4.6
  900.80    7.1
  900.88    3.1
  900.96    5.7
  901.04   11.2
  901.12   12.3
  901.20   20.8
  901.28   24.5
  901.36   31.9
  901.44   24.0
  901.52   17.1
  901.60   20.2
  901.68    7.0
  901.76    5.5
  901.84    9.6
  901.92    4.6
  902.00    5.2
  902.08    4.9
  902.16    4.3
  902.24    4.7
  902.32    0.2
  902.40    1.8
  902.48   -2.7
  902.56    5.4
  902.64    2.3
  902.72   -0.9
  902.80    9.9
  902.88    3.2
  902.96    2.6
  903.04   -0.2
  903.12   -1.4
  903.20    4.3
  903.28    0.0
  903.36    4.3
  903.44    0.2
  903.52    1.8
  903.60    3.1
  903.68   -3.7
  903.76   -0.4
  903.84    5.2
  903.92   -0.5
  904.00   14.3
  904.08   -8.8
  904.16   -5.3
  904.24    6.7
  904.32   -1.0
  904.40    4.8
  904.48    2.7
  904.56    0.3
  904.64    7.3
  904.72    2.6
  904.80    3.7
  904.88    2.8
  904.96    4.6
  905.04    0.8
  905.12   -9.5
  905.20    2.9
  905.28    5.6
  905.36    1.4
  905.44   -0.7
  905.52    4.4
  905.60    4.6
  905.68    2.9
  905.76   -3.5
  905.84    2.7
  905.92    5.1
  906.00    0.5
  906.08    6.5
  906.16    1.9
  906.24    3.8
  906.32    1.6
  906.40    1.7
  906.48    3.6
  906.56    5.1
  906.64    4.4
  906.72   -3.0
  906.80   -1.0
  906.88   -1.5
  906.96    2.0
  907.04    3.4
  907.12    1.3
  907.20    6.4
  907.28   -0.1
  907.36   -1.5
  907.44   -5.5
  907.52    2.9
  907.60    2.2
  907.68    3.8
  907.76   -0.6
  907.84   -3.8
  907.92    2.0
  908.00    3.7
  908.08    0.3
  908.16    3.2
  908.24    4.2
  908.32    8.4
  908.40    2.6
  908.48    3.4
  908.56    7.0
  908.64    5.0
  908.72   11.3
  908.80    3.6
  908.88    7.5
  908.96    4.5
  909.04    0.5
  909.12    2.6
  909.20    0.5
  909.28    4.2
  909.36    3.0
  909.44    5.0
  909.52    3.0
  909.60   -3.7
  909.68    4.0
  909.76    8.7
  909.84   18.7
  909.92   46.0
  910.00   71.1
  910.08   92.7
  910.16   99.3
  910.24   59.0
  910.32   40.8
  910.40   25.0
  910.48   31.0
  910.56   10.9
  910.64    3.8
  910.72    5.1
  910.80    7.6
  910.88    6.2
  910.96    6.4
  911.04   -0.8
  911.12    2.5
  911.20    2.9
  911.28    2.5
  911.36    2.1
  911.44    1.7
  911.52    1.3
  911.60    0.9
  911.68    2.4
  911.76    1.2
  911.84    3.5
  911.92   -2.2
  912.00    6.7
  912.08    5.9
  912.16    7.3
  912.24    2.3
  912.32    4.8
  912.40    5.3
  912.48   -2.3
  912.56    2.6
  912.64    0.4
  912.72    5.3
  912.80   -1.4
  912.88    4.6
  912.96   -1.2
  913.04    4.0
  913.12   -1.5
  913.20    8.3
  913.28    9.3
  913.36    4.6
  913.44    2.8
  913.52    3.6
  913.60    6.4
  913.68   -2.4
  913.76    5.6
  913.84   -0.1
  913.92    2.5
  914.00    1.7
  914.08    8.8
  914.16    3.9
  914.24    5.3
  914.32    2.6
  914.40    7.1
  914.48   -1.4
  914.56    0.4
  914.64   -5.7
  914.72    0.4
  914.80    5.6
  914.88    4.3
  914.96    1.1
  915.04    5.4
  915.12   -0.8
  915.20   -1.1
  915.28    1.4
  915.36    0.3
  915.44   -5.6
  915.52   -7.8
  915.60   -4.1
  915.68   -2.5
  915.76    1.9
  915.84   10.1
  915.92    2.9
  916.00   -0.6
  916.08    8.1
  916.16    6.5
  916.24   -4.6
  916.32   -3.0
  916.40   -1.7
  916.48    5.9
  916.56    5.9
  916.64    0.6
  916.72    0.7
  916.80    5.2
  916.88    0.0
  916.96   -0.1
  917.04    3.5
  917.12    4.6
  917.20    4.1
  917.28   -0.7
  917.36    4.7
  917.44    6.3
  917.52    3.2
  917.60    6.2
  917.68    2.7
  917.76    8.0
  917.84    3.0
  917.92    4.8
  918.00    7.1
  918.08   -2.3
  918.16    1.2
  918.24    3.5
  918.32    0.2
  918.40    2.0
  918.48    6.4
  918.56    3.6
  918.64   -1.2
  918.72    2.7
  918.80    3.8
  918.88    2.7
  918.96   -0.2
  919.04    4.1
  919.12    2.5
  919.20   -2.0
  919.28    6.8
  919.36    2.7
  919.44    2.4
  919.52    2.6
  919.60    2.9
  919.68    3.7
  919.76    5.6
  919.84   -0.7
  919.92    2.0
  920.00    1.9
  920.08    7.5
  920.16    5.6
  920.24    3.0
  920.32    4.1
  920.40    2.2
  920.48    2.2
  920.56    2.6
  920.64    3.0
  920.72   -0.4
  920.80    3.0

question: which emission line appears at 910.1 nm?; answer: [O III]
